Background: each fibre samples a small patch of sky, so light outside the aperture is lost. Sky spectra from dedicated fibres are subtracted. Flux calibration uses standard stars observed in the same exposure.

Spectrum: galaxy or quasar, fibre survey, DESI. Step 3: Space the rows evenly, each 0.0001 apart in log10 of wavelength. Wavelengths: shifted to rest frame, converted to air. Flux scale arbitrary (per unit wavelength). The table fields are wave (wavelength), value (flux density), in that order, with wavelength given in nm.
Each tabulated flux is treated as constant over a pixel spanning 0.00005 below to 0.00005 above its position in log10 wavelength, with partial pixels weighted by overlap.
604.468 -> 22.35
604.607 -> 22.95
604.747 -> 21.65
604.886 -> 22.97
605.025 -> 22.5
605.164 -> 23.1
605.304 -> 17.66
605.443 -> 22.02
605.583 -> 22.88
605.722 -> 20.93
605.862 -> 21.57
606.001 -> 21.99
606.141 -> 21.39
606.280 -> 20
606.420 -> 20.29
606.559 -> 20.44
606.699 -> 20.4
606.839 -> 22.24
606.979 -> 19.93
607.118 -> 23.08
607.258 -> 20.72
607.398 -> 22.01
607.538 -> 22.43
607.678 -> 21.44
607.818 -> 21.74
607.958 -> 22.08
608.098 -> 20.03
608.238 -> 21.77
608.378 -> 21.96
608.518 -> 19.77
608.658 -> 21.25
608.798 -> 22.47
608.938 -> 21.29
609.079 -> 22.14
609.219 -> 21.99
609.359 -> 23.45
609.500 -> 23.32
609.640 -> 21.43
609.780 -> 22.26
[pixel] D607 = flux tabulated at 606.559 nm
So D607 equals 20.44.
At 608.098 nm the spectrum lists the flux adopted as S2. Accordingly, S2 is 20.03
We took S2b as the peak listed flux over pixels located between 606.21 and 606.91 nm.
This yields 22.24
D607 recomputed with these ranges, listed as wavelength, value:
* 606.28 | 20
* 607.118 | 23.08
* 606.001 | 21.99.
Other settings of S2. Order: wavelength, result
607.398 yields 22.01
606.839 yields 22.24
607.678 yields 21.44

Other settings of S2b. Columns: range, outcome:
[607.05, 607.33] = 23.08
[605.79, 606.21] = 21.99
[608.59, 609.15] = 22.47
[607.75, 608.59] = 22.08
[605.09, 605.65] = 23.1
